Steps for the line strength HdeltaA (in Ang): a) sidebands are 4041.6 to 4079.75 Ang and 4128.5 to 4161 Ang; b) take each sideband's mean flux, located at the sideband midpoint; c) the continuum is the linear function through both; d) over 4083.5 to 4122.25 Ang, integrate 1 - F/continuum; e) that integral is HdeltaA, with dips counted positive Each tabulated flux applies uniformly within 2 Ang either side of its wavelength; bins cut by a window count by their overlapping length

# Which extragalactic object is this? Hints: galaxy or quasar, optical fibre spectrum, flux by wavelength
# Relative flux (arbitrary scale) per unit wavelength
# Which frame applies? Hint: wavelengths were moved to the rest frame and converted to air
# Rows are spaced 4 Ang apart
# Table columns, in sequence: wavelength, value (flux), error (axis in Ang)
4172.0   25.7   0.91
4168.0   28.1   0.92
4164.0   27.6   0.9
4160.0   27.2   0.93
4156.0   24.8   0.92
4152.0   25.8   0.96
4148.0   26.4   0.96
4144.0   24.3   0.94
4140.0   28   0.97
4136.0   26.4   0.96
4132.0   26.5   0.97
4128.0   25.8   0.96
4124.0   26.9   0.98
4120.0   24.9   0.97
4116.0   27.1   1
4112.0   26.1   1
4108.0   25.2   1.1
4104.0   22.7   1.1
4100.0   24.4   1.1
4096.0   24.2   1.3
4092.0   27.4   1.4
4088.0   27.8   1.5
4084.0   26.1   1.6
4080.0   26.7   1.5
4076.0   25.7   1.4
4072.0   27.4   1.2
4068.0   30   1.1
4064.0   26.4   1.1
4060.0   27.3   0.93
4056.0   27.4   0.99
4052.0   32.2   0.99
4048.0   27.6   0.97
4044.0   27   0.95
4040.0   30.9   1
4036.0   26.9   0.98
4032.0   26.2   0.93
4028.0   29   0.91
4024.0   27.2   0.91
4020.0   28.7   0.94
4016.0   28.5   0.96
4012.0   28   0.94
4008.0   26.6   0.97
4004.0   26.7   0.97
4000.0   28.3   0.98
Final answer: 2.03 Ang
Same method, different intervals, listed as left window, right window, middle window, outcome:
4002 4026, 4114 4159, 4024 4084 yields -1.5 Ang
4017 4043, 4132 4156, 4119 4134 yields 0.2 Ang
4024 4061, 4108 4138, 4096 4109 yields 1.3 Ang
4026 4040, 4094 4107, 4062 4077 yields -1.0 Ang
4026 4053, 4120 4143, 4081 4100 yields 0.8 Ang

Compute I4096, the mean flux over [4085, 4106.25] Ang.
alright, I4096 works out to 25.3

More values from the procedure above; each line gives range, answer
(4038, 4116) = 27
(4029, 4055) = 28.4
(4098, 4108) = 23.9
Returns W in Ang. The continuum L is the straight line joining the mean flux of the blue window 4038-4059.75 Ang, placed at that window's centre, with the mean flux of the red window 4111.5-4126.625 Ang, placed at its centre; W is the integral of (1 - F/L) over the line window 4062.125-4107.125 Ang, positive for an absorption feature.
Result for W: 2.17 Ang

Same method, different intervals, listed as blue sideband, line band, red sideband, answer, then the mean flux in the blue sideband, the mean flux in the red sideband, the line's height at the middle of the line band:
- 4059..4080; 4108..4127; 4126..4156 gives 0.26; 27.3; 26.1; 26.5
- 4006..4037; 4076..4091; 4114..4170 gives 0.15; 27.7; 26.4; 27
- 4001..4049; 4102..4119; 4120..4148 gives 0.83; 27.8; 26.2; 26.6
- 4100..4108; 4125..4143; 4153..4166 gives -0.95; 23.8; 26.5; 25.2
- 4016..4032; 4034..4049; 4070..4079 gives -0.32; 28.1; 26.6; 27.5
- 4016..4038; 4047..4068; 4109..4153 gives -0.88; 27.7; 26.2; 27.2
